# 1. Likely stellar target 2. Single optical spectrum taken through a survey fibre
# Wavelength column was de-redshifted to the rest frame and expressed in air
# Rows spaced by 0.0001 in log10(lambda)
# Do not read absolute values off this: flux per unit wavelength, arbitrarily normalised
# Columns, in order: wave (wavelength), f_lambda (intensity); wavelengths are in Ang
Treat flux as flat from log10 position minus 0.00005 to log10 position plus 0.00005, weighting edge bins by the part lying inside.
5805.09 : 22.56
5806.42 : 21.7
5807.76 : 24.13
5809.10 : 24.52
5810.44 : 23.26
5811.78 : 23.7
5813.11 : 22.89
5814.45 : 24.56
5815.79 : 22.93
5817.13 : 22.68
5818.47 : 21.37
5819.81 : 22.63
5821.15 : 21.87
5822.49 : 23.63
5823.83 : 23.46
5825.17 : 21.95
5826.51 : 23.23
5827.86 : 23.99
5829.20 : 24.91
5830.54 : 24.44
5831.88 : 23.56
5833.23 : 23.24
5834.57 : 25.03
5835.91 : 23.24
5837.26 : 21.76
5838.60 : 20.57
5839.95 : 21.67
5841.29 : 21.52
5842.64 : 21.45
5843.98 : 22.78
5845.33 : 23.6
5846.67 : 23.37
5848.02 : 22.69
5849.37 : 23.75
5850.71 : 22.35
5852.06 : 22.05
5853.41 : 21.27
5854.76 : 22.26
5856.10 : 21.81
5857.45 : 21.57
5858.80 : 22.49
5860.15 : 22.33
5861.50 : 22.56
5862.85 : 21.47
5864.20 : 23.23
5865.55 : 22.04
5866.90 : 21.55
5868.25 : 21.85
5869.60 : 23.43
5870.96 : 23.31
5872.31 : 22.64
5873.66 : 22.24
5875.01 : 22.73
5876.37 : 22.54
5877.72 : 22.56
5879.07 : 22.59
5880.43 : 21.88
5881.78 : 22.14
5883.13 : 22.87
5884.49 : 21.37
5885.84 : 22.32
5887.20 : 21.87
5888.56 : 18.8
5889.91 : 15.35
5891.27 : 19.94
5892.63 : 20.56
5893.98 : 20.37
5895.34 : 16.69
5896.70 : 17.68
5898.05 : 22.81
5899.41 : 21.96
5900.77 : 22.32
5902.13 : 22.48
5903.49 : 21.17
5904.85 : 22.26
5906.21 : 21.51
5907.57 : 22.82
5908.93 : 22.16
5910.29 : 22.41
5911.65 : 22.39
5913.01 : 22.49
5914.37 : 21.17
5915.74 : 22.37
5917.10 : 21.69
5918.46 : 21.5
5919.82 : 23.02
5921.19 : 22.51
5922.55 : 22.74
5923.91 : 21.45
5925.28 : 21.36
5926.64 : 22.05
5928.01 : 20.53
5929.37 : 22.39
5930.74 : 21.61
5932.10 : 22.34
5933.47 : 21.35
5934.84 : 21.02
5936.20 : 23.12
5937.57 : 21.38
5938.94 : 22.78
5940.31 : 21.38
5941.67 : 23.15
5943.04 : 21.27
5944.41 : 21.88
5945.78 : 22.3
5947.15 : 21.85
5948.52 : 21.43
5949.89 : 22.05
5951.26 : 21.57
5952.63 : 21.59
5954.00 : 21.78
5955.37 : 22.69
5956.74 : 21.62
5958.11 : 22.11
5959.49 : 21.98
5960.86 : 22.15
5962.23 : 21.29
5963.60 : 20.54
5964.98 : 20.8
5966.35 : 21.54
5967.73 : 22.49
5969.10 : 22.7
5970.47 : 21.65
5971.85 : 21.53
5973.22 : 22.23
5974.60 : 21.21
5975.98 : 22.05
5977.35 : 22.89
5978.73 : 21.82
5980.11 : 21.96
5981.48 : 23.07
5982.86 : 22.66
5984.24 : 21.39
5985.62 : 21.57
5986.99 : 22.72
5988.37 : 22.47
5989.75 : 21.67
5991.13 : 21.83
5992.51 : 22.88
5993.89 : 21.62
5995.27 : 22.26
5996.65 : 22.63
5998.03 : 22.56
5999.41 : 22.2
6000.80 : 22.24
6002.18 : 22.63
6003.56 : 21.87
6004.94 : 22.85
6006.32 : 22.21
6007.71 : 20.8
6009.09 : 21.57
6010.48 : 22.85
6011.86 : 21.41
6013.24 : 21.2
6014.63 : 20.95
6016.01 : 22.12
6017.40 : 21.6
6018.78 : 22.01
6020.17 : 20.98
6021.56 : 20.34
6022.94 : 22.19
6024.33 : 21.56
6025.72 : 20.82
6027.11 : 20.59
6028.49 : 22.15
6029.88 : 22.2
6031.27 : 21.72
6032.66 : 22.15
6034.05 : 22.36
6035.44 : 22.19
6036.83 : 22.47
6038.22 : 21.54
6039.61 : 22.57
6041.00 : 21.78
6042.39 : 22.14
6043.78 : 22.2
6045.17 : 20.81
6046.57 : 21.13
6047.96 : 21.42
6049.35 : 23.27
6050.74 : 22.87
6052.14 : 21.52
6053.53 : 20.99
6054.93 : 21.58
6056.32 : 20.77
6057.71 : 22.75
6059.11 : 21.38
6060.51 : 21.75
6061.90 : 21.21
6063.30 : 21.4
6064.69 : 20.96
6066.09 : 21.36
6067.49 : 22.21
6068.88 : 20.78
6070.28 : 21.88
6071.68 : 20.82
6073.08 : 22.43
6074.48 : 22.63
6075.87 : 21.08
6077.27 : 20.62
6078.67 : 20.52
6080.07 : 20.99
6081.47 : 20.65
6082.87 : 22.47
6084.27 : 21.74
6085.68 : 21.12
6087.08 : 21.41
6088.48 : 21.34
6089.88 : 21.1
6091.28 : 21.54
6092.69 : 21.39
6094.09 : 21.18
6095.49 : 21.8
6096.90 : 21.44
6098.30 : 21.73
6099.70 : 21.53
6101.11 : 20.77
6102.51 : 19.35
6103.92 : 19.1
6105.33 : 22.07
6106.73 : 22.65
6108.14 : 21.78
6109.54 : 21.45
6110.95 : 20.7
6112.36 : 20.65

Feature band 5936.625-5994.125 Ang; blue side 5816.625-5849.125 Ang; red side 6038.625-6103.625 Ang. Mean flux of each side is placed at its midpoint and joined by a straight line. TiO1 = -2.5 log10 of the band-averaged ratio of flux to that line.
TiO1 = 0.01 mag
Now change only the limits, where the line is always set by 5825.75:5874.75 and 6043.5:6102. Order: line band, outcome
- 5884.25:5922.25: 0.06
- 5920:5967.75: 0.02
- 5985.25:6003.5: -0.02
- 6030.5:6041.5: -0.02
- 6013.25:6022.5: 0.02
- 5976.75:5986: -0.01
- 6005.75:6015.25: 0.01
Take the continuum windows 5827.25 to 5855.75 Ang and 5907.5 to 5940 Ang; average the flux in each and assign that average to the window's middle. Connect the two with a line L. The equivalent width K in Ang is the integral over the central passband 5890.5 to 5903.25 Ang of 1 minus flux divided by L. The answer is 1.00 Ang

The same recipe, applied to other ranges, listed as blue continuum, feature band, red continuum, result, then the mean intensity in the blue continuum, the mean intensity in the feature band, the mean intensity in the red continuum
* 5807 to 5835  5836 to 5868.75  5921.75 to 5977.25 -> 1.19 Ang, 23.4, 22.2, 21.8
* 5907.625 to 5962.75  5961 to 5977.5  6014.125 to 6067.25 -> 0.11 Ang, 22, 21.7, 21.7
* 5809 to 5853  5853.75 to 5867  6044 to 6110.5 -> 0.37 Ang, 23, 22.1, 21.4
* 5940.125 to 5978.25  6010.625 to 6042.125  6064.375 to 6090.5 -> -0.18 Ang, 21.9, 21.7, 21.4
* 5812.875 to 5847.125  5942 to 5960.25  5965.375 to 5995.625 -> 0.30 Ang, 22.9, 21.9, 22.1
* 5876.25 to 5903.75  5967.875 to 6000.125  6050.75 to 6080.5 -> -1.45 Ang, 20.9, 22.2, 21.4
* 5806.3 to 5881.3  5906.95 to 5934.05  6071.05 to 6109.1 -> 0.33 Ang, 22.7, 22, 21.3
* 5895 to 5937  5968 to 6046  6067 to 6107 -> -1.53 Ang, 21.8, 21.9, 21.3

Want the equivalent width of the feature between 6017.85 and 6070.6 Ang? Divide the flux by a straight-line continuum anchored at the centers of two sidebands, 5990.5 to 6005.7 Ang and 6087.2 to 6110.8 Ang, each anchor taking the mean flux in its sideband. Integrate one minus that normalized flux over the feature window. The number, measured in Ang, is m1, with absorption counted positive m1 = 0.4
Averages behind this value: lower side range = 22.3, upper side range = 21.3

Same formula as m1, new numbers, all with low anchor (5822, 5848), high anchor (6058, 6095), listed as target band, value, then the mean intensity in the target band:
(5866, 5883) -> 0.2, 22.5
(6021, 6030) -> 0.2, 21.4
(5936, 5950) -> 0.2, 22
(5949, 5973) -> 0.4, 21.8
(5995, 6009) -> -0.2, 22.2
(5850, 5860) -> 0.4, 22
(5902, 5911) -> 0.2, 22.1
